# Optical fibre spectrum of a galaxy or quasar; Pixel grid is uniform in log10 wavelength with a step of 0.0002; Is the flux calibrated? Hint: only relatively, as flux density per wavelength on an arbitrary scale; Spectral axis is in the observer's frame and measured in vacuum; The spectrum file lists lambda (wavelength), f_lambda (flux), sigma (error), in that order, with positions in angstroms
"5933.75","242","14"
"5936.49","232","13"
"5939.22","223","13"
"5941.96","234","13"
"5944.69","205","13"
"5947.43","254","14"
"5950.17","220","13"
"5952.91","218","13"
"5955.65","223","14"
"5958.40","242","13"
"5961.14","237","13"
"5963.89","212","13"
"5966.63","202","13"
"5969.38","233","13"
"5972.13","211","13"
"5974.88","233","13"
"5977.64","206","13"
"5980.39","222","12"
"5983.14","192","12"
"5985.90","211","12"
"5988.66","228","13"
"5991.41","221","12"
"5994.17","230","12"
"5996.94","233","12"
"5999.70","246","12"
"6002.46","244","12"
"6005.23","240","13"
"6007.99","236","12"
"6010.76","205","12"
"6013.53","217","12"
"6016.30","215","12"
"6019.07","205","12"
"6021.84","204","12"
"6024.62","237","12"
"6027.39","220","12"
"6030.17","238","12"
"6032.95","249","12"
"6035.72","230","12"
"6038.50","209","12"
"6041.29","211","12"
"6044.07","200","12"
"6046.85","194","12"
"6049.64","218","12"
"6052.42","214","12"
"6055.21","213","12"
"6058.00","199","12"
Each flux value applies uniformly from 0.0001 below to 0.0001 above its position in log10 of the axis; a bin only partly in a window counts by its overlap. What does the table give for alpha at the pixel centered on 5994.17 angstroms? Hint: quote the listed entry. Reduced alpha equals 230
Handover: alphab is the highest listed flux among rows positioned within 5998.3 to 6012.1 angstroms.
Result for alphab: 246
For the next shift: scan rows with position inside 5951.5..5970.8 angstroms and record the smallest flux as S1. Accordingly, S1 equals 202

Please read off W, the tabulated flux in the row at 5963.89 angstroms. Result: 212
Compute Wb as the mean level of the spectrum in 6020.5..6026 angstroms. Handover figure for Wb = 220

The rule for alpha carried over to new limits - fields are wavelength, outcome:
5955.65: 223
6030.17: 238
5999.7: 246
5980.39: 222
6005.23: 240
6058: 199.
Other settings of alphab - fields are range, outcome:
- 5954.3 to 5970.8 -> 242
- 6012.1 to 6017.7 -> 217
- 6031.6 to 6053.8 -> 249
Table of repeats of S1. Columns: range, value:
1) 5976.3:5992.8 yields 192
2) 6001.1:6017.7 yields 205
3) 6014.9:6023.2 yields 204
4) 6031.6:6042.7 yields 209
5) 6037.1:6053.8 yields 194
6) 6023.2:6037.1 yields 220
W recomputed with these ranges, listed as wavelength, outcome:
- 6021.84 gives 204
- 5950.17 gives 220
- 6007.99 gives 236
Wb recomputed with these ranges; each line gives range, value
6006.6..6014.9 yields 219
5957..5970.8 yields 225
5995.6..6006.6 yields 241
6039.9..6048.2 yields 202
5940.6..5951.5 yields 228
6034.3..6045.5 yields 213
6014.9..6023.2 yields 208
